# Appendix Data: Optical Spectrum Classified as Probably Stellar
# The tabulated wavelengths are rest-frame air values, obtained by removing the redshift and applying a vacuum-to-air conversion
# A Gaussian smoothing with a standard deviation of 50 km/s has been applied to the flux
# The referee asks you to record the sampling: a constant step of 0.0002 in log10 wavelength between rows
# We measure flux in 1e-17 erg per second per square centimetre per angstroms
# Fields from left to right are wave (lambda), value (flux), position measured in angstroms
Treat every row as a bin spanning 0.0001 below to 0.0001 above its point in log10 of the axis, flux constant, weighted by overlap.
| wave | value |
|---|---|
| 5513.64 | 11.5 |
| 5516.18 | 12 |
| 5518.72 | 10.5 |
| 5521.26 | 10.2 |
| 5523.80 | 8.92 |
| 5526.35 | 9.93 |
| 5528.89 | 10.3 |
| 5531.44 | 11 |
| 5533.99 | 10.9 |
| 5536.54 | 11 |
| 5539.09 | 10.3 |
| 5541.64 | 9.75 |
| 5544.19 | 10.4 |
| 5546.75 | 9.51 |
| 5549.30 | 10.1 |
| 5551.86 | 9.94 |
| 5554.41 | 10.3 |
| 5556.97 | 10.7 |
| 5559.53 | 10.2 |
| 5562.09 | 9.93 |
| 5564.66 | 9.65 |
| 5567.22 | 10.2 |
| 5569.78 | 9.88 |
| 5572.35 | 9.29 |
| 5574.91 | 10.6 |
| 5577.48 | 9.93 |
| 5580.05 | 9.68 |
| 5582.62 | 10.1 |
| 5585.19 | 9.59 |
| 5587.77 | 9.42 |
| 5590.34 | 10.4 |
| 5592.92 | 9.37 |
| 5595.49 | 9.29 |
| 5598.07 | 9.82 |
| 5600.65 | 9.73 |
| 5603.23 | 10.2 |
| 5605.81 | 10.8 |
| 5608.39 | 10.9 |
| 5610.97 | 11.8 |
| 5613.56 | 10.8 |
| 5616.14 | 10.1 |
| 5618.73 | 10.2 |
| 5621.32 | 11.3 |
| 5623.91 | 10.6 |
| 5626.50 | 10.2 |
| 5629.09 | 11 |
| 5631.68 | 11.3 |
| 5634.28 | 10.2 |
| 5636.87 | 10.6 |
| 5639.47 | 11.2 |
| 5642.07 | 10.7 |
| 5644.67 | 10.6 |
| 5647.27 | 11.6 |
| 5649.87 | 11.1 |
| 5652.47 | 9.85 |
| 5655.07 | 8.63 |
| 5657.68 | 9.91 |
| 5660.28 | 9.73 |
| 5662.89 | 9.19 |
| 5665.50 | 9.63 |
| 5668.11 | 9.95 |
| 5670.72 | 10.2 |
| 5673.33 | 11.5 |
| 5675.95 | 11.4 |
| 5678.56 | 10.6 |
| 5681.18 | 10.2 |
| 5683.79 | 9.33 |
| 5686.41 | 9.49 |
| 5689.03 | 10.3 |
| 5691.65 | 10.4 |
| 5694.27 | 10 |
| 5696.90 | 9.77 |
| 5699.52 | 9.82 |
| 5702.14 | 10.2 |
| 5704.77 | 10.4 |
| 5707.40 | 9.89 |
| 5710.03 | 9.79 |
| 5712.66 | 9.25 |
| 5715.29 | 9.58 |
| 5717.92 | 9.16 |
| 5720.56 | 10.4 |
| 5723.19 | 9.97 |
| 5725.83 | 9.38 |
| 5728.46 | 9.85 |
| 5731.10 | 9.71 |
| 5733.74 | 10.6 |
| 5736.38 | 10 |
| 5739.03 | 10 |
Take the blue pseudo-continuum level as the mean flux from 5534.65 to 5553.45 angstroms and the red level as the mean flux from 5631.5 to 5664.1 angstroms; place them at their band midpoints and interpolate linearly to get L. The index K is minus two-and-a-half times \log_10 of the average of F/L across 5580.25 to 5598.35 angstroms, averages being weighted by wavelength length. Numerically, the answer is 0.06 mag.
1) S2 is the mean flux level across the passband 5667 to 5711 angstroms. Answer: 10.2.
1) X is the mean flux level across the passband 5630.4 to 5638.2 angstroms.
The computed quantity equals 10.7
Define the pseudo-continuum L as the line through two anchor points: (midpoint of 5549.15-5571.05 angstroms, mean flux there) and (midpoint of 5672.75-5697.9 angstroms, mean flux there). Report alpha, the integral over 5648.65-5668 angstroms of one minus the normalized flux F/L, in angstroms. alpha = 0.95 angstroms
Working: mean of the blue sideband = 10.1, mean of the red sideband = 10.3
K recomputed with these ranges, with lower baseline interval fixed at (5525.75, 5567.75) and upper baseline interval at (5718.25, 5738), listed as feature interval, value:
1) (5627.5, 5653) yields -0.08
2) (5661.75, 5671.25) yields 0.04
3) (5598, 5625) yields -0.05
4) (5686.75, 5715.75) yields 0.01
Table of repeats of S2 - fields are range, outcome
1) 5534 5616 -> 10.1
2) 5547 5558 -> 10.2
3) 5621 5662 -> 10.5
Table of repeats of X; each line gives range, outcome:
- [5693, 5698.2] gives 9.87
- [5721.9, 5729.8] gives 9.74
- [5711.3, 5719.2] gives 9.34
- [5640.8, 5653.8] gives 10.8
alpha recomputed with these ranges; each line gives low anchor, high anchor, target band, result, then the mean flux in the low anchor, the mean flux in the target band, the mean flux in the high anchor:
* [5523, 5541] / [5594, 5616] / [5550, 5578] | 0.8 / 10.3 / 10.1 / 10.4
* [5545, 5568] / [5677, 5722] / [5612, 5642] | -2.1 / 10.1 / 10.7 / 9.93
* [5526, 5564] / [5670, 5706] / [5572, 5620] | 0.7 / 10.3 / 10.1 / 10.3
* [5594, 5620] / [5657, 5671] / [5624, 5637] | -0.7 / 10.4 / 10.7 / 9.73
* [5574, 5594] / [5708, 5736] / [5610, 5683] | -4.9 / 9.87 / 10.5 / 9.78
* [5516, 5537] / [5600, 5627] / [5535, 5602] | 3.6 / 10.4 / 9.97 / 10.6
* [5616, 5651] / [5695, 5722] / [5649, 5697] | 1.0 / 10.8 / 10.1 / 9.83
